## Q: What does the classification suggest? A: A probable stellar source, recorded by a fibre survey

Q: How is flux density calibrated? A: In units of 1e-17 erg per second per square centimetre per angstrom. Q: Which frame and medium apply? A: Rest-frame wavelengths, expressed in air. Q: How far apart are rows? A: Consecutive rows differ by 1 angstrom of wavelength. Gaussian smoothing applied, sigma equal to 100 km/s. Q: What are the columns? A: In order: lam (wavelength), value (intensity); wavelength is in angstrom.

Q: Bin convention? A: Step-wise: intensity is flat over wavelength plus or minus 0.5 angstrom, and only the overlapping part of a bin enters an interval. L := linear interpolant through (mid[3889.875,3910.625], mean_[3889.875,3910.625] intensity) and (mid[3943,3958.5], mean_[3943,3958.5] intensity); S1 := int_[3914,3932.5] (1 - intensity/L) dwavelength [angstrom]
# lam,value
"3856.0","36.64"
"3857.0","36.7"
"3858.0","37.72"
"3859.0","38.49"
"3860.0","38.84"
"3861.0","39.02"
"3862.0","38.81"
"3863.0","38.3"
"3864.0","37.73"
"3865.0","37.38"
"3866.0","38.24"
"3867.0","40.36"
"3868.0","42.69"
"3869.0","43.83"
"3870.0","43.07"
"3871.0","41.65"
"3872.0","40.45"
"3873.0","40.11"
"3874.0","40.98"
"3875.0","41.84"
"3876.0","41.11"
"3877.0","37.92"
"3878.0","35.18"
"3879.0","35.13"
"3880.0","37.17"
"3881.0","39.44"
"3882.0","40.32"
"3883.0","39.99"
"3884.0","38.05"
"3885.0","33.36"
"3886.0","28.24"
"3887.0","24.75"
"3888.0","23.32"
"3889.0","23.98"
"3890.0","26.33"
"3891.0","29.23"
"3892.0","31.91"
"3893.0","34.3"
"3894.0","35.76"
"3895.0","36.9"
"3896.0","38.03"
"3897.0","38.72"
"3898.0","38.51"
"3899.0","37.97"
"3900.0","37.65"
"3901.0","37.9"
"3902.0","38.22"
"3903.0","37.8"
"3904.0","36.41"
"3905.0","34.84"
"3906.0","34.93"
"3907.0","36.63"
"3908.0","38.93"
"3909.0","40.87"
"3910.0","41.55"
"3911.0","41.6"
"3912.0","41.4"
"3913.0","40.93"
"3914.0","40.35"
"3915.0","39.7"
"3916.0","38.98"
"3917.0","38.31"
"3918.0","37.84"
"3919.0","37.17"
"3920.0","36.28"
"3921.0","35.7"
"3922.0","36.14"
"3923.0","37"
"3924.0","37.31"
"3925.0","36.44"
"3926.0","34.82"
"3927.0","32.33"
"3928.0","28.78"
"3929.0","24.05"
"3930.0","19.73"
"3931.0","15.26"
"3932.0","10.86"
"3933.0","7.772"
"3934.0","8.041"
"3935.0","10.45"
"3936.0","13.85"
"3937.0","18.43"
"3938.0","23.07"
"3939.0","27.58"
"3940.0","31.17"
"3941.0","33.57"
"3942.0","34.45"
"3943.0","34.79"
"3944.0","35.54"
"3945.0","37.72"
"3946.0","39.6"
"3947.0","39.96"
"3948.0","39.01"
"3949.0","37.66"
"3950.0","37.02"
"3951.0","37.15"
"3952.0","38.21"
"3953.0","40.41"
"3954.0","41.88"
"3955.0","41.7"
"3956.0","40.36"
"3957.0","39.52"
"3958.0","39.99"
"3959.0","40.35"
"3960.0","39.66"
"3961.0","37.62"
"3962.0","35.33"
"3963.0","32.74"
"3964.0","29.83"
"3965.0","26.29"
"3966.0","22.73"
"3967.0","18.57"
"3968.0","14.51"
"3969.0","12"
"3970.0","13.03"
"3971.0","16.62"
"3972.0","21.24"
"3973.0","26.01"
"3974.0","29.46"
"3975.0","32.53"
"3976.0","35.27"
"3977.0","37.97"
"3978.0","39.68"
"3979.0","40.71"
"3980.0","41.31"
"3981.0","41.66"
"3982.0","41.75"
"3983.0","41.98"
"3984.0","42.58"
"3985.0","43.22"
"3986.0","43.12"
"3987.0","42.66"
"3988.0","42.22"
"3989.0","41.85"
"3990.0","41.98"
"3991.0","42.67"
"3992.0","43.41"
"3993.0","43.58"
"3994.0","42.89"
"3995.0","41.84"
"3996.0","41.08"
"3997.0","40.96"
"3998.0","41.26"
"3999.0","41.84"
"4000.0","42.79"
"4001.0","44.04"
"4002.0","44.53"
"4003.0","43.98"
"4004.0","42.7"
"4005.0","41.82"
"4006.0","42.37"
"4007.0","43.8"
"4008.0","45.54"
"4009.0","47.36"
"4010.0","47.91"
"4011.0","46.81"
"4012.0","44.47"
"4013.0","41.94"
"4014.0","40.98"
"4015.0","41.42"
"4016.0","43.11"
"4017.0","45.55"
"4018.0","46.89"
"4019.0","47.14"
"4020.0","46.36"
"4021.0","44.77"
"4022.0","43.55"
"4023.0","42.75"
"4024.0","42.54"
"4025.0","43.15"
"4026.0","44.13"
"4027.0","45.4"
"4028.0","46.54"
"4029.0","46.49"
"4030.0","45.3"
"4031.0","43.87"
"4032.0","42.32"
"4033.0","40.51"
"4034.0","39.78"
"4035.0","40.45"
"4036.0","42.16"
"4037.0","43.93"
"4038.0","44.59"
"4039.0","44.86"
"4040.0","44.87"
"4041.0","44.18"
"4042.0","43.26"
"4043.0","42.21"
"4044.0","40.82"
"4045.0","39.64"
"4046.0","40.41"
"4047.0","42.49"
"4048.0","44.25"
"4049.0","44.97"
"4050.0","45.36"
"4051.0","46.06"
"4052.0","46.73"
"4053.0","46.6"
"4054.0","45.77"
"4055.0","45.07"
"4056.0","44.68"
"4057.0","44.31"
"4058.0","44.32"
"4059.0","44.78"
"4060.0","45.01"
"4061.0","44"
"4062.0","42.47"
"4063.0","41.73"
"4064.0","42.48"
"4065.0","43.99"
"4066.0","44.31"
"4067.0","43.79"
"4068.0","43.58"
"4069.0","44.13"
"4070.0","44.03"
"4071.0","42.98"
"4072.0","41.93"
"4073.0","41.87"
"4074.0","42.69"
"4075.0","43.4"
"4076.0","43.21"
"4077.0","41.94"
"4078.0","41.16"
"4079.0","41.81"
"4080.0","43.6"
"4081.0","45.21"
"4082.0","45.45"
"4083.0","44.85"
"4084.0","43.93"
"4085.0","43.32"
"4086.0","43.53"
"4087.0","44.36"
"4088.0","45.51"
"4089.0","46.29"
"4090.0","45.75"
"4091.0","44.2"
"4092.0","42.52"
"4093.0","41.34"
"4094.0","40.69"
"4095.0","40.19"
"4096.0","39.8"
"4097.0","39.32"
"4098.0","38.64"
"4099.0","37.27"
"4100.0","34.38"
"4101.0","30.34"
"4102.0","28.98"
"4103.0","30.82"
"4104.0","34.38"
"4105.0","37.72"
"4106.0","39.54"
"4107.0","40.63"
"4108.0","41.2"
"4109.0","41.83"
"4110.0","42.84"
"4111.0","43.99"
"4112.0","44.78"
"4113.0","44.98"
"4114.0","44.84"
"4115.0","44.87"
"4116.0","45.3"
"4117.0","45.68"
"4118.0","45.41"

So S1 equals 2.62 angstrom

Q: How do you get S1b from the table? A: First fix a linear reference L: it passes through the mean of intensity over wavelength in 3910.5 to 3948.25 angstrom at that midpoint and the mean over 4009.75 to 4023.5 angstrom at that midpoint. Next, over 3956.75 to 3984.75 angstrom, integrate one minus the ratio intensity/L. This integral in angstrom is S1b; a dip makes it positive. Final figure 4.1 angstrom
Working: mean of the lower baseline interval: 30.9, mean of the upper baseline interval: 44.5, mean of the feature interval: 31.9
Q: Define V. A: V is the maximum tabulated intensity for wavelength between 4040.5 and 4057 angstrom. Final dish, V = 46.73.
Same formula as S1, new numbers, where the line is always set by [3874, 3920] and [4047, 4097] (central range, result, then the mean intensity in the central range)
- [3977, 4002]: -1.1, 42.1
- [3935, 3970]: 6.0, 32.1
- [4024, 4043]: -0.7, 43.6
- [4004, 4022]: -1.4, 44.5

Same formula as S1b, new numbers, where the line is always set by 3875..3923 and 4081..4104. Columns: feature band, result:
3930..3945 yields 6.0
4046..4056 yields -1.4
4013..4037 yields -2.8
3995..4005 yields -1.0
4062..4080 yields -1.3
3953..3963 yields -0.4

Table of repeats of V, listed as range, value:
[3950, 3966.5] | 41.88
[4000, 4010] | 47.91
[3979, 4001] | 44.04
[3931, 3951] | 39.96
